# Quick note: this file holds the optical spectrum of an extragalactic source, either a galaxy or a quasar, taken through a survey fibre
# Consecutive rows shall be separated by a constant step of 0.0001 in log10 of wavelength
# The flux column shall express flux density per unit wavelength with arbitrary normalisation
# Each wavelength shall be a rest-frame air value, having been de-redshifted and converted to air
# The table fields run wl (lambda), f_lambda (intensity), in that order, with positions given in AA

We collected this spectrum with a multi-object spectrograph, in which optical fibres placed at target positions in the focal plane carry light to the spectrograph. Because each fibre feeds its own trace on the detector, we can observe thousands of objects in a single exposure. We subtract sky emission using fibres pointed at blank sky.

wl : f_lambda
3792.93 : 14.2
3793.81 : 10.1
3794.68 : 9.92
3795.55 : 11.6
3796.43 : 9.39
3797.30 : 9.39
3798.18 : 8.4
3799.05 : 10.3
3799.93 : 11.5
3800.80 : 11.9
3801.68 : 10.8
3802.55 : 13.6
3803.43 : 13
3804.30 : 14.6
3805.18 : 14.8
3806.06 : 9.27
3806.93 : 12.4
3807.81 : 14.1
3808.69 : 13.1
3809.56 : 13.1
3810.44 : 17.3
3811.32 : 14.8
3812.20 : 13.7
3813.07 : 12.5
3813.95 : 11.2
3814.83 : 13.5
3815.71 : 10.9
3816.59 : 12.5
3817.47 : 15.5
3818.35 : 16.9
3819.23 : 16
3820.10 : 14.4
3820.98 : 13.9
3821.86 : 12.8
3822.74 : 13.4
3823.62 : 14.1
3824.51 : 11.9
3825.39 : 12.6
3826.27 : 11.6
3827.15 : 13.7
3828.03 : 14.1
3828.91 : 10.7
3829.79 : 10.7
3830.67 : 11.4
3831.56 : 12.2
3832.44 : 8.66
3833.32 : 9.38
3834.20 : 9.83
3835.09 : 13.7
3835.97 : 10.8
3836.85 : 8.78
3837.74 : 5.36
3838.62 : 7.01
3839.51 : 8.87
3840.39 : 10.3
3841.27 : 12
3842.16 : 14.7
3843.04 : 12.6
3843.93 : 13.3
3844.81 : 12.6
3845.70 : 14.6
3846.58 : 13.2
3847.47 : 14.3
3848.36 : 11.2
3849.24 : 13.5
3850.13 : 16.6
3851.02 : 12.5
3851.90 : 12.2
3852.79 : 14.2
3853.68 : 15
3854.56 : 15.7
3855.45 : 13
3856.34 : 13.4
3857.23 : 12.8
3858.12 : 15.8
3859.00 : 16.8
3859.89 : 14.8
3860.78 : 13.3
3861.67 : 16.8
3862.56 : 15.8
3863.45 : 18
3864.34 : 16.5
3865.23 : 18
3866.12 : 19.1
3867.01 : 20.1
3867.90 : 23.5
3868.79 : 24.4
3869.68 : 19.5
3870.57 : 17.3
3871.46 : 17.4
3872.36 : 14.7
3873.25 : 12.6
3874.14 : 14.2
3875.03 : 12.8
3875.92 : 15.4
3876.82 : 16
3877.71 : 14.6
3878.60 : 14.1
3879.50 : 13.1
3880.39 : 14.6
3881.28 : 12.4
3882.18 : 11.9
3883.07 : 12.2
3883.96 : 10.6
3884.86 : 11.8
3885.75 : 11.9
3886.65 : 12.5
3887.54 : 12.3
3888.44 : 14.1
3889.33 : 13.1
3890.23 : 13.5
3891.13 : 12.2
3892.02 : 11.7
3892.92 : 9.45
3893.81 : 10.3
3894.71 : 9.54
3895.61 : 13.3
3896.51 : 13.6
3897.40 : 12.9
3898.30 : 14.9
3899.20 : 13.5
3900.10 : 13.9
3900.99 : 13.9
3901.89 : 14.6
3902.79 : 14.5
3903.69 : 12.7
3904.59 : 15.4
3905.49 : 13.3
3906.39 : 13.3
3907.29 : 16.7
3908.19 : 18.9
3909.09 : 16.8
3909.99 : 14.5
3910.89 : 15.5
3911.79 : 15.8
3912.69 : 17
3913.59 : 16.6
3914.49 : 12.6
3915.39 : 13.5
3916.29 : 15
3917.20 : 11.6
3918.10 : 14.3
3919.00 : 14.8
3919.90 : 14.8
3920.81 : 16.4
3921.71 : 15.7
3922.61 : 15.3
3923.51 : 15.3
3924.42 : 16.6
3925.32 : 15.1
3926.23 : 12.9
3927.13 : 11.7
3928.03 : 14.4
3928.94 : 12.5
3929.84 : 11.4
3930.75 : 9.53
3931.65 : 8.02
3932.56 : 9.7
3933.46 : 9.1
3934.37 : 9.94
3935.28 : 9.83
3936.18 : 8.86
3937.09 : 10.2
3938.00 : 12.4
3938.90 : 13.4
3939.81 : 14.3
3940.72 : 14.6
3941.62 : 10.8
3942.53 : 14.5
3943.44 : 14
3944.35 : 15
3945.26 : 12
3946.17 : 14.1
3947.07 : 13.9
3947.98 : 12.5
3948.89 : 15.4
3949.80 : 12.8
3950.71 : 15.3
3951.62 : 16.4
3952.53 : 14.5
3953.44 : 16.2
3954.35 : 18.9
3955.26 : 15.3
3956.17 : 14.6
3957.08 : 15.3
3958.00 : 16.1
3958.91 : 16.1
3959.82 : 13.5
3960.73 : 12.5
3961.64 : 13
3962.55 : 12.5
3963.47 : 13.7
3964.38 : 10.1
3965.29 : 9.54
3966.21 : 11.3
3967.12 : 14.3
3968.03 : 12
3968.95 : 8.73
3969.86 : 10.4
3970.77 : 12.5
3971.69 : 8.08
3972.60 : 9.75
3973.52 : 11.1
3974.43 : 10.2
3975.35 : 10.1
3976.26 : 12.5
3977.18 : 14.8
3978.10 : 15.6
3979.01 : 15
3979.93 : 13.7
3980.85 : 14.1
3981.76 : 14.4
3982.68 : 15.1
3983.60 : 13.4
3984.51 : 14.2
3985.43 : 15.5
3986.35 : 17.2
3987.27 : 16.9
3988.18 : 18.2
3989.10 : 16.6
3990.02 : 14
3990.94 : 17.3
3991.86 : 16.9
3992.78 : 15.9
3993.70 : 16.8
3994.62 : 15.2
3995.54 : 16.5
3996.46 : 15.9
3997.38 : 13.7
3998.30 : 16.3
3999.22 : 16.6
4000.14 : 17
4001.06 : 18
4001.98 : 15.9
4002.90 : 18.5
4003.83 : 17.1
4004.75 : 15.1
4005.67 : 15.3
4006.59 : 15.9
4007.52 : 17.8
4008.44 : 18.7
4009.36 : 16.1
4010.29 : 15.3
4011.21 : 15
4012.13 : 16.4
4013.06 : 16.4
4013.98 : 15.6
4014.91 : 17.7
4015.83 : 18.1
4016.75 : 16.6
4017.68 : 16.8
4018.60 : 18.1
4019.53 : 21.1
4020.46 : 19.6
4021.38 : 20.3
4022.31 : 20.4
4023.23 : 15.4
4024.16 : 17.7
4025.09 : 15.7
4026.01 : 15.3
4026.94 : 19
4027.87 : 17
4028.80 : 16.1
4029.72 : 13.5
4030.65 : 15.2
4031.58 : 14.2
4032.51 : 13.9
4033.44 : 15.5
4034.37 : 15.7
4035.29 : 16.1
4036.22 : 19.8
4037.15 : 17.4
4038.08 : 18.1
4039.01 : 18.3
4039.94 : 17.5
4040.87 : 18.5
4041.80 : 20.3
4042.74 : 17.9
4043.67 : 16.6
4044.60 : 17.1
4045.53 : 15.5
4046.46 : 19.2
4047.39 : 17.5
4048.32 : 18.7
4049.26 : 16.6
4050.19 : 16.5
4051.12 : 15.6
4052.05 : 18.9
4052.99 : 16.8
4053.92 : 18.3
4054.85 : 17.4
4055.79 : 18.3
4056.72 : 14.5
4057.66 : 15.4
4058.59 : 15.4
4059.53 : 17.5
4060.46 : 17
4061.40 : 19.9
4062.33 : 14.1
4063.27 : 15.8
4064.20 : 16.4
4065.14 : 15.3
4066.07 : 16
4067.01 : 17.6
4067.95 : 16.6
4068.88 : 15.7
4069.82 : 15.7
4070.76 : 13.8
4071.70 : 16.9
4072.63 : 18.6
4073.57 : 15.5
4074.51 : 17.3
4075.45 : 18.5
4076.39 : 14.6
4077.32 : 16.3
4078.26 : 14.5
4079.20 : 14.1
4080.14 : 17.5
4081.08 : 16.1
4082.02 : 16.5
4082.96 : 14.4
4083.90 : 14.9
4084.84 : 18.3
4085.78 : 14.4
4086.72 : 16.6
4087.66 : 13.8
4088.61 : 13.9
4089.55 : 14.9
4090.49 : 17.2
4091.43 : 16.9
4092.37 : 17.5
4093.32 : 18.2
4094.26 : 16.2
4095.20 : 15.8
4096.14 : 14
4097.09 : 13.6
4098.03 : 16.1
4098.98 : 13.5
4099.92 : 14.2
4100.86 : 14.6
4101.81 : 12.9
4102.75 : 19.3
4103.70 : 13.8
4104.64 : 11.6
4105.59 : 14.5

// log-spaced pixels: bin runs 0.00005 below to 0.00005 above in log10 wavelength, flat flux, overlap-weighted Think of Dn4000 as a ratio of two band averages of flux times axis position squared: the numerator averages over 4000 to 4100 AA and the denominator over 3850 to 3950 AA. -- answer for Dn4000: 1.27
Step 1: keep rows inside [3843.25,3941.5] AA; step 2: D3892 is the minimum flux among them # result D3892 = 8.02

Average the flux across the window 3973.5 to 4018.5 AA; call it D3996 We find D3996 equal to 15.7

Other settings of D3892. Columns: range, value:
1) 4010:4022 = 15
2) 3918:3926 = 14.3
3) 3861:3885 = 10.6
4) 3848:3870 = 11.2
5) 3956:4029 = 8.08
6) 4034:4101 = 13.5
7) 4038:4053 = 15.5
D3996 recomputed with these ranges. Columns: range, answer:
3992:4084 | 16.7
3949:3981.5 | 13.2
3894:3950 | 13.5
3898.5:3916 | 14.9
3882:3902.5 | 12.5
